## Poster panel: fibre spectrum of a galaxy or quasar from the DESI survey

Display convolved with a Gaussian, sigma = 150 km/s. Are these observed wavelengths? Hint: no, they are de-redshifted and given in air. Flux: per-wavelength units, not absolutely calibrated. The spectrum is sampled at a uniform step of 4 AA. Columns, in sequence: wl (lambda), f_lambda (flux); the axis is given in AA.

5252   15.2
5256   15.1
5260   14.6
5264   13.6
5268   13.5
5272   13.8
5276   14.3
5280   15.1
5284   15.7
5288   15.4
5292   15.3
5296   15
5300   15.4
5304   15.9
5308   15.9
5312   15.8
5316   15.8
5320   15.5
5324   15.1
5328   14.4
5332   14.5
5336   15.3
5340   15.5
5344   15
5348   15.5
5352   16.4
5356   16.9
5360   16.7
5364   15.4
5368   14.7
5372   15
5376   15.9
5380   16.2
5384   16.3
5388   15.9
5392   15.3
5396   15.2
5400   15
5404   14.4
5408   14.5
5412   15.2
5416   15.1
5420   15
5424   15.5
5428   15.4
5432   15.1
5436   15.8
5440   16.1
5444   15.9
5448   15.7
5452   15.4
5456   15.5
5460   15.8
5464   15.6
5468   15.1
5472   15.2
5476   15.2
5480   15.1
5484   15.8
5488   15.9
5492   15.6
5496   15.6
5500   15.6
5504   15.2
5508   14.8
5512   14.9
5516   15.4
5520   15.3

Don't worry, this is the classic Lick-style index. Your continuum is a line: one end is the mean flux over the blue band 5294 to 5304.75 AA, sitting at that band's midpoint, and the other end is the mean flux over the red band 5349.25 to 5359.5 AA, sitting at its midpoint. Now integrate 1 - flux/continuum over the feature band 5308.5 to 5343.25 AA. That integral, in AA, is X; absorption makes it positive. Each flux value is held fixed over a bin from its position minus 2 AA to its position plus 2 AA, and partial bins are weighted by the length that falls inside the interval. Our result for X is 1.50 AA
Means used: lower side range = 15.4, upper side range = 16.6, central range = 15.3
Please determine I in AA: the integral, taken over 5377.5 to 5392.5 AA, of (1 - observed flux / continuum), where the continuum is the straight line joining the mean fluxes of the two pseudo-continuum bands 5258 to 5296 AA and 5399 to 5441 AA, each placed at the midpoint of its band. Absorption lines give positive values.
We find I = -0.9 AA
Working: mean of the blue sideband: 14.6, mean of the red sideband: 15.2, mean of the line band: 16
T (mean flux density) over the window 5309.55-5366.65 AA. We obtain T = 15.6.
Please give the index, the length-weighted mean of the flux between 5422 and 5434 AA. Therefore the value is 15.3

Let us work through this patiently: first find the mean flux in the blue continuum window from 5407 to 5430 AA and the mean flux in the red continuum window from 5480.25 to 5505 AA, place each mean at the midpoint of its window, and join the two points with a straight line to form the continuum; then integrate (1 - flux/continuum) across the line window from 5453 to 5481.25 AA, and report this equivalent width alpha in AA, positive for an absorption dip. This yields 0.1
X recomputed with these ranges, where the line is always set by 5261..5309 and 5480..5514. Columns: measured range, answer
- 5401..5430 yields 0.4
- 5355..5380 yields -1.1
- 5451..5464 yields -0.2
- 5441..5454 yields -0.4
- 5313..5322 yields -0.4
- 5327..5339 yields 0.1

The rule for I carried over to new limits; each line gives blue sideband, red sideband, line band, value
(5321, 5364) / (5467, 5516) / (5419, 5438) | 0.0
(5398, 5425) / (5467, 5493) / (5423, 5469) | -1.2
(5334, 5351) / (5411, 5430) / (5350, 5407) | -1.2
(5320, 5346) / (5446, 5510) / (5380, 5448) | -0.6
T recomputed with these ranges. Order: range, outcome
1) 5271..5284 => 14.6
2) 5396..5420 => 14.9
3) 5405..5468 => 15.4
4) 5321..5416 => 15.4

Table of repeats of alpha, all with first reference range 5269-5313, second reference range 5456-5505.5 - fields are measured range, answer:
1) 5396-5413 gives 0.6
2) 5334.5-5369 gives -1.1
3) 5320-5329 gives 0.2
